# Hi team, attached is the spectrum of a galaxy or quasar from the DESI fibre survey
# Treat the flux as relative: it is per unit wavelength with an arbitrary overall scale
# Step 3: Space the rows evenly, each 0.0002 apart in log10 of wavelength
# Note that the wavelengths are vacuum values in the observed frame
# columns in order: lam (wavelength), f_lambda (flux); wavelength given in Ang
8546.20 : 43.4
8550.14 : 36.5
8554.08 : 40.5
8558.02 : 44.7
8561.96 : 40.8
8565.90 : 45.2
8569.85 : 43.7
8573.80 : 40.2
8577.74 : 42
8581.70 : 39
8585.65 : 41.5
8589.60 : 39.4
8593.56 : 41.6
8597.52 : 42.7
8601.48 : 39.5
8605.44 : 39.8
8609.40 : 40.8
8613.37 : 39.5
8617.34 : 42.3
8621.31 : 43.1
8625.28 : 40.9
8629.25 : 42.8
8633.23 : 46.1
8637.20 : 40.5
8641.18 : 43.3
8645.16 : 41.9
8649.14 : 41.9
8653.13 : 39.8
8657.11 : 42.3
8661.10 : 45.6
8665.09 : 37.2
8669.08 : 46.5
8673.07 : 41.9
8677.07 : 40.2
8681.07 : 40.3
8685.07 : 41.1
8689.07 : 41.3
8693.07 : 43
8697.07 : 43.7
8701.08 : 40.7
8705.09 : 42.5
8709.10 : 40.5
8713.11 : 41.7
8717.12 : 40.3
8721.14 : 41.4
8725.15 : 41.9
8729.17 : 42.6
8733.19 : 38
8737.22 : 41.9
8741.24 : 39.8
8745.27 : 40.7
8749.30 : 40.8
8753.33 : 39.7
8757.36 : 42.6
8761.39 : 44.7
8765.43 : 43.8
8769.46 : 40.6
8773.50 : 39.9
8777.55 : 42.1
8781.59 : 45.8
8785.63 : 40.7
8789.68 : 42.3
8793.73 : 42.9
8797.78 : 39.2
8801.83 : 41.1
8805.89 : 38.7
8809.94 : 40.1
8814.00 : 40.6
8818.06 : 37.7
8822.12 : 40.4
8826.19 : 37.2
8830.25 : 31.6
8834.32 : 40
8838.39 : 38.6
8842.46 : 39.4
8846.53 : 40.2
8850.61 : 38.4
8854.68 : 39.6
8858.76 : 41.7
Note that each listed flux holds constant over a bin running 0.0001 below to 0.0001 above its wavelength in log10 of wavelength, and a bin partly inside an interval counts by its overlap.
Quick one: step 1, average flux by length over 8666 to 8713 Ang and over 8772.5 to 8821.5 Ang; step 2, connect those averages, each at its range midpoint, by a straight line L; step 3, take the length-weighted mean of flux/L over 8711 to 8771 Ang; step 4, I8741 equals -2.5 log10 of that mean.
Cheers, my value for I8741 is 0.00 mag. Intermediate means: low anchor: 41.8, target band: 41.4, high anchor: 40.9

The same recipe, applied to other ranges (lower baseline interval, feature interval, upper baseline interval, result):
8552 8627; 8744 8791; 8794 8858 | -0.063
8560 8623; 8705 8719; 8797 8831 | -0.032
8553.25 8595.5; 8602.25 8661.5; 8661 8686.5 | -0.007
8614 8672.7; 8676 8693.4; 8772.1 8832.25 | 0.018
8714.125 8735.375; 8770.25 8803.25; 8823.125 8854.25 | -0.063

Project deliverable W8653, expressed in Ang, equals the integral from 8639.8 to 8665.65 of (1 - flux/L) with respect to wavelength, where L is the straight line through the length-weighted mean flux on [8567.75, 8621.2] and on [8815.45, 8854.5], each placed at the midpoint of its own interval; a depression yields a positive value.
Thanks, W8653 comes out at -1.01 Ang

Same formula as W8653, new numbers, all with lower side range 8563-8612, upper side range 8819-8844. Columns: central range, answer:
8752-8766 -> -1.4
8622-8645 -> -1.2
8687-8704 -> -1.0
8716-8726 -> -0.5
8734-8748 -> -0.5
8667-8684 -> -0.9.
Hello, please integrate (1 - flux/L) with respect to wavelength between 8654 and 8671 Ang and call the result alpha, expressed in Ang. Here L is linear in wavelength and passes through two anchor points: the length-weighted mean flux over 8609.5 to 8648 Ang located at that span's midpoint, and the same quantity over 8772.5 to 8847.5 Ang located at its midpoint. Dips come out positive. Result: -0.4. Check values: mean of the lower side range 42.2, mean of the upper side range 39.9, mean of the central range 42.7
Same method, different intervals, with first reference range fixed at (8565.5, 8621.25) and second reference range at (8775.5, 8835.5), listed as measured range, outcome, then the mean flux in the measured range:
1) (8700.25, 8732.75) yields -0.65 Ang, 41.3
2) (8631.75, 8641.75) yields -0.54 Ang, 43.2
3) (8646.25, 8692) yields -1.03 Ang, 41.7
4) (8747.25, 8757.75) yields -0.13 Ang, 40.8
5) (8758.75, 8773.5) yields -0.86 Ang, 42.6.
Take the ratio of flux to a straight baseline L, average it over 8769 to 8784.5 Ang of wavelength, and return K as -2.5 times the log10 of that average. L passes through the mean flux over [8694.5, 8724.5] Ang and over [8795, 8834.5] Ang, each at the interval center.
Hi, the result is -0.06 mag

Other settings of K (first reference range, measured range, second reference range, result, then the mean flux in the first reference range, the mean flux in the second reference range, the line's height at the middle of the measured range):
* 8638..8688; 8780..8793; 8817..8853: -0.10 mag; 41.8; 38.2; 39.2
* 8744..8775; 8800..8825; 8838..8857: 0.02 mag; 41.7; 39.3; 40.3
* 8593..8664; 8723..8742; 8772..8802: 0.02 mag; 41.9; 41.8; 41.8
